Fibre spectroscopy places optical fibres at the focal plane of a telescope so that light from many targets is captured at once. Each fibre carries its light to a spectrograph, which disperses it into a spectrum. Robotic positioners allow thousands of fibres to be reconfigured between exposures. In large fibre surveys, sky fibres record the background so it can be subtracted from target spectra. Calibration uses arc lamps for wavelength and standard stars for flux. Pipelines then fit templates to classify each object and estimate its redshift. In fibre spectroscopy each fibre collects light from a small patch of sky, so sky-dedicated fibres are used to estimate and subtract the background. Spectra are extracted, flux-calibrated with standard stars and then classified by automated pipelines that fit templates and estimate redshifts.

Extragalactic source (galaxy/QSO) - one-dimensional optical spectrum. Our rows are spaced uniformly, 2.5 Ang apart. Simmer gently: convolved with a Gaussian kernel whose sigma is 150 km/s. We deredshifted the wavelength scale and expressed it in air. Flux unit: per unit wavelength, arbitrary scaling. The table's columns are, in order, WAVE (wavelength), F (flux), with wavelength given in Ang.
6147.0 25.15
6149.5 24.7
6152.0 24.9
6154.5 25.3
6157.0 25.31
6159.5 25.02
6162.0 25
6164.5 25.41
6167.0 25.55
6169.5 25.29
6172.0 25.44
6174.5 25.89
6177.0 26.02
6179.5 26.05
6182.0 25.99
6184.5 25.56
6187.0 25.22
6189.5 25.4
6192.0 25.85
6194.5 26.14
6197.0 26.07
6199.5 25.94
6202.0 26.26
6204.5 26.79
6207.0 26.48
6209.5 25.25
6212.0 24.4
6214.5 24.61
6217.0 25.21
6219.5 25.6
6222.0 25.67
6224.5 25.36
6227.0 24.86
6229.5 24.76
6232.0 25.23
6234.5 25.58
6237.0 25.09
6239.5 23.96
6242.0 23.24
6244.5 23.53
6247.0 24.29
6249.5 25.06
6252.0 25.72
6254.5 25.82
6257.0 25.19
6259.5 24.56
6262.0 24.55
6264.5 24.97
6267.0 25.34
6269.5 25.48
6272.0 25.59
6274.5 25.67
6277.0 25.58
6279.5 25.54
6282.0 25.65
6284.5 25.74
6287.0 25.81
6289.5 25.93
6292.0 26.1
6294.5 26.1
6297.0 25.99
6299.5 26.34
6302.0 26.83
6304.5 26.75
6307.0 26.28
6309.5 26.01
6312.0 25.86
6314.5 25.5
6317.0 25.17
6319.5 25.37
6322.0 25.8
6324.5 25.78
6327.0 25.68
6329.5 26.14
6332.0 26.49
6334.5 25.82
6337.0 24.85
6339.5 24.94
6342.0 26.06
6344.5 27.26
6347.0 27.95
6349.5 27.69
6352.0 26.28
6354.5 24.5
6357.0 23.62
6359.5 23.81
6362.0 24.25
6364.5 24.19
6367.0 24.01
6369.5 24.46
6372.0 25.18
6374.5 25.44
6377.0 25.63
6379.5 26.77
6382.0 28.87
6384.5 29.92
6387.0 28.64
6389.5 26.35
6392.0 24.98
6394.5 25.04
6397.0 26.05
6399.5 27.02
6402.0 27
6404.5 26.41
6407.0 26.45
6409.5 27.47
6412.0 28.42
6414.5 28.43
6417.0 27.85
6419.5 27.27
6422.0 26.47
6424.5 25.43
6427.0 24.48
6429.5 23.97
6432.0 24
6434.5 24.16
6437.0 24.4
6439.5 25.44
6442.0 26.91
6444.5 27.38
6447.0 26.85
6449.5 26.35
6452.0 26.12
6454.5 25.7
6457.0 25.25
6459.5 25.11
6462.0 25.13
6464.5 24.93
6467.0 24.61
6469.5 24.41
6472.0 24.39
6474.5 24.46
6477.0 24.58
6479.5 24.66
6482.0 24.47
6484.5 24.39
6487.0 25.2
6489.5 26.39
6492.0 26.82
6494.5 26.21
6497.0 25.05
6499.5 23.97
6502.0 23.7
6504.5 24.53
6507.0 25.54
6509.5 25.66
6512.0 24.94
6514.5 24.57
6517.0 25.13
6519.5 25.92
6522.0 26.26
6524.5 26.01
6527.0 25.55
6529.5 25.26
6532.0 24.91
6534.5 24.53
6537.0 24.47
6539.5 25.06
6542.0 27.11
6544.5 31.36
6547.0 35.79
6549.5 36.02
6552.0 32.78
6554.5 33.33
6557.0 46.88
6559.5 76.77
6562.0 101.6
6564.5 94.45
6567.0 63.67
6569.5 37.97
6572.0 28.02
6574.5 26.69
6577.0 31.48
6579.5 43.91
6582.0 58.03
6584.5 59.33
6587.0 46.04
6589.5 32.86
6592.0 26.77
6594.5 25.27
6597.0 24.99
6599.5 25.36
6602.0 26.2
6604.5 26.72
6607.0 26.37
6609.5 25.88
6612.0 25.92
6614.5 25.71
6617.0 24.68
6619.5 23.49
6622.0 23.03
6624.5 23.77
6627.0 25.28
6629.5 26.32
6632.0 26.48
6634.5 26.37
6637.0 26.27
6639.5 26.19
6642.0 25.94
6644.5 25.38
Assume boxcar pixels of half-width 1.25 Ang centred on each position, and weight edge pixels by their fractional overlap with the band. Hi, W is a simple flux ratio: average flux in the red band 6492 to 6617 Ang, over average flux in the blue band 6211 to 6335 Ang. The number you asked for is 1.3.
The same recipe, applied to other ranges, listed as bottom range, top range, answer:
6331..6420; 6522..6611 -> 1.44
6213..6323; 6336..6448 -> 1.03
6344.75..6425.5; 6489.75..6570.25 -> 1.33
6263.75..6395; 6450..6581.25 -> 1.23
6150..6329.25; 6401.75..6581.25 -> 1.19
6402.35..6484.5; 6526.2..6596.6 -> 1.59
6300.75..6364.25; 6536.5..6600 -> 1.65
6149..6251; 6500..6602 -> 1.42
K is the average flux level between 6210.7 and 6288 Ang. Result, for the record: 25.1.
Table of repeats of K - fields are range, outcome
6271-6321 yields 25.9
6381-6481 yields 26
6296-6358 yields 26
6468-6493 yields 25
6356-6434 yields 26.1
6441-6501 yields 25.4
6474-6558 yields 27.1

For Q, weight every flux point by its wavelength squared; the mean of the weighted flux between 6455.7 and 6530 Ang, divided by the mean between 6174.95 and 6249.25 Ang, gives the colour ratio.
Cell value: 1.1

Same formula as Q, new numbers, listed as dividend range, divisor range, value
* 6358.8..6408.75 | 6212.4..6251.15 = 1.10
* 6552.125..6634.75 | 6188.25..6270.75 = 1.67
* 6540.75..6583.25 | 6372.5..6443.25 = 1.88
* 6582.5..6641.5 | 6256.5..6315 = 1.23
